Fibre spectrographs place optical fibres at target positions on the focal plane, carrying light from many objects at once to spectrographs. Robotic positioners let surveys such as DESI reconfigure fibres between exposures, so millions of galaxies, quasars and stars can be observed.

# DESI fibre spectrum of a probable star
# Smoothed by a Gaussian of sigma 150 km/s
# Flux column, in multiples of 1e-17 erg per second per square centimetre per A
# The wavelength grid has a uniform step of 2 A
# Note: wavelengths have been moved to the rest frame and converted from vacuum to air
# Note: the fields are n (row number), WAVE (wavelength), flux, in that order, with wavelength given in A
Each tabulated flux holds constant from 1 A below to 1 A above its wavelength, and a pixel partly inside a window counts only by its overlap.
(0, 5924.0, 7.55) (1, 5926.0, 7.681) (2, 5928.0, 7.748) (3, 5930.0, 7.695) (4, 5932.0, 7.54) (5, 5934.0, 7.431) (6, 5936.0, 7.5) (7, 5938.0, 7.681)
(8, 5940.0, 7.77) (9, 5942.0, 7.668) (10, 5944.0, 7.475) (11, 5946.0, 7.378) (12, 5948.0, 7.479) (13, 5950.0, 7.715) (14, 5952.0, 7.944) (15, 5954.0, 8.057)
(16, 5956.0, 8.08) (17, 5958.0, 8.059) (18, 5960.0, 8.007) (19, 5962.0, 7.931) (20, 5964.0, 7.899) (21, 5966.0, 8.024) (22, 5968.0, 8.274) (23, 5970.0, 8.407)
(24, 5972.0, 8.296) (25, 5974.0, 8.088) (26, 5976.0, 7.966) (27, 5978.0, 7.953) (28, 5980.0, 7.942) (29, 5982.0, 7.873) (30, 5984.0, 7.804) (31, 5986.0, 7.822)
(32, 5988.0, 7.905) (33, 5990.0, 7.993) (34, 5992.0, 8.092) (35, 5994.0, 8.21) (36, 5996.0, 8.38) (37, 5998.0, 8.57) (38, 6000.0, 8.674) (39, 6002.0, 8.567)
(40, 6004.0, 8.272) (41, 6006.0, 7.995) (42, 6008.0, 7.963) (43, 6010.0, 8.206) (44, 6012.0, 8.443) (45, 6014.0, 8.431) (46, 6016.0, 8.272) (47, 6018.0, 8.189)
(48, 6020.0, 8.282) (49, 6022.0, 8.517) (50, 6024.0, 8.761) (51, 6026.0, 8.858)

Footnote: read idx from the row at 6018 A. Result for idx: 8.189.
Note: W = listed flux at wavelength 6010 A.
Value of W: 8.206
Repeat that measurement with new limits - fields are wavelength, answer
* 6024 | 8.761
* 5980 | 7.942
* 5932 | 7.54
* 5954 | 8.057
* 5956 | 8.08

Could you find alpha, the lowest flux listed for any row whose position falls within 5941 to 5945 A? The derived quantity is 7.475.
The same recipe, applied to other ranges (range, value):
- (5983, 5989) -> 7.804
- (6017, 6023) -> 8.189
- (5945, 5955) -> 7.378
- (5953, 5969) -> 7.899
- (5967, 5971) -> 8.274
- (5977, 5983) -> 7.873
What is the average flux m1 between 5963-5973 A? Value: 8.18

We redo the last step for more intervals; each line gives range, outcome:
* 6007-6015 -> 8.26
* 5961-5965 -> 7.92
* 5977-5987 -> 7.88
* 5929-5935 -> 7.56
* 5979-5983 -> 7.91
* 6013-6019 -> 8.3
